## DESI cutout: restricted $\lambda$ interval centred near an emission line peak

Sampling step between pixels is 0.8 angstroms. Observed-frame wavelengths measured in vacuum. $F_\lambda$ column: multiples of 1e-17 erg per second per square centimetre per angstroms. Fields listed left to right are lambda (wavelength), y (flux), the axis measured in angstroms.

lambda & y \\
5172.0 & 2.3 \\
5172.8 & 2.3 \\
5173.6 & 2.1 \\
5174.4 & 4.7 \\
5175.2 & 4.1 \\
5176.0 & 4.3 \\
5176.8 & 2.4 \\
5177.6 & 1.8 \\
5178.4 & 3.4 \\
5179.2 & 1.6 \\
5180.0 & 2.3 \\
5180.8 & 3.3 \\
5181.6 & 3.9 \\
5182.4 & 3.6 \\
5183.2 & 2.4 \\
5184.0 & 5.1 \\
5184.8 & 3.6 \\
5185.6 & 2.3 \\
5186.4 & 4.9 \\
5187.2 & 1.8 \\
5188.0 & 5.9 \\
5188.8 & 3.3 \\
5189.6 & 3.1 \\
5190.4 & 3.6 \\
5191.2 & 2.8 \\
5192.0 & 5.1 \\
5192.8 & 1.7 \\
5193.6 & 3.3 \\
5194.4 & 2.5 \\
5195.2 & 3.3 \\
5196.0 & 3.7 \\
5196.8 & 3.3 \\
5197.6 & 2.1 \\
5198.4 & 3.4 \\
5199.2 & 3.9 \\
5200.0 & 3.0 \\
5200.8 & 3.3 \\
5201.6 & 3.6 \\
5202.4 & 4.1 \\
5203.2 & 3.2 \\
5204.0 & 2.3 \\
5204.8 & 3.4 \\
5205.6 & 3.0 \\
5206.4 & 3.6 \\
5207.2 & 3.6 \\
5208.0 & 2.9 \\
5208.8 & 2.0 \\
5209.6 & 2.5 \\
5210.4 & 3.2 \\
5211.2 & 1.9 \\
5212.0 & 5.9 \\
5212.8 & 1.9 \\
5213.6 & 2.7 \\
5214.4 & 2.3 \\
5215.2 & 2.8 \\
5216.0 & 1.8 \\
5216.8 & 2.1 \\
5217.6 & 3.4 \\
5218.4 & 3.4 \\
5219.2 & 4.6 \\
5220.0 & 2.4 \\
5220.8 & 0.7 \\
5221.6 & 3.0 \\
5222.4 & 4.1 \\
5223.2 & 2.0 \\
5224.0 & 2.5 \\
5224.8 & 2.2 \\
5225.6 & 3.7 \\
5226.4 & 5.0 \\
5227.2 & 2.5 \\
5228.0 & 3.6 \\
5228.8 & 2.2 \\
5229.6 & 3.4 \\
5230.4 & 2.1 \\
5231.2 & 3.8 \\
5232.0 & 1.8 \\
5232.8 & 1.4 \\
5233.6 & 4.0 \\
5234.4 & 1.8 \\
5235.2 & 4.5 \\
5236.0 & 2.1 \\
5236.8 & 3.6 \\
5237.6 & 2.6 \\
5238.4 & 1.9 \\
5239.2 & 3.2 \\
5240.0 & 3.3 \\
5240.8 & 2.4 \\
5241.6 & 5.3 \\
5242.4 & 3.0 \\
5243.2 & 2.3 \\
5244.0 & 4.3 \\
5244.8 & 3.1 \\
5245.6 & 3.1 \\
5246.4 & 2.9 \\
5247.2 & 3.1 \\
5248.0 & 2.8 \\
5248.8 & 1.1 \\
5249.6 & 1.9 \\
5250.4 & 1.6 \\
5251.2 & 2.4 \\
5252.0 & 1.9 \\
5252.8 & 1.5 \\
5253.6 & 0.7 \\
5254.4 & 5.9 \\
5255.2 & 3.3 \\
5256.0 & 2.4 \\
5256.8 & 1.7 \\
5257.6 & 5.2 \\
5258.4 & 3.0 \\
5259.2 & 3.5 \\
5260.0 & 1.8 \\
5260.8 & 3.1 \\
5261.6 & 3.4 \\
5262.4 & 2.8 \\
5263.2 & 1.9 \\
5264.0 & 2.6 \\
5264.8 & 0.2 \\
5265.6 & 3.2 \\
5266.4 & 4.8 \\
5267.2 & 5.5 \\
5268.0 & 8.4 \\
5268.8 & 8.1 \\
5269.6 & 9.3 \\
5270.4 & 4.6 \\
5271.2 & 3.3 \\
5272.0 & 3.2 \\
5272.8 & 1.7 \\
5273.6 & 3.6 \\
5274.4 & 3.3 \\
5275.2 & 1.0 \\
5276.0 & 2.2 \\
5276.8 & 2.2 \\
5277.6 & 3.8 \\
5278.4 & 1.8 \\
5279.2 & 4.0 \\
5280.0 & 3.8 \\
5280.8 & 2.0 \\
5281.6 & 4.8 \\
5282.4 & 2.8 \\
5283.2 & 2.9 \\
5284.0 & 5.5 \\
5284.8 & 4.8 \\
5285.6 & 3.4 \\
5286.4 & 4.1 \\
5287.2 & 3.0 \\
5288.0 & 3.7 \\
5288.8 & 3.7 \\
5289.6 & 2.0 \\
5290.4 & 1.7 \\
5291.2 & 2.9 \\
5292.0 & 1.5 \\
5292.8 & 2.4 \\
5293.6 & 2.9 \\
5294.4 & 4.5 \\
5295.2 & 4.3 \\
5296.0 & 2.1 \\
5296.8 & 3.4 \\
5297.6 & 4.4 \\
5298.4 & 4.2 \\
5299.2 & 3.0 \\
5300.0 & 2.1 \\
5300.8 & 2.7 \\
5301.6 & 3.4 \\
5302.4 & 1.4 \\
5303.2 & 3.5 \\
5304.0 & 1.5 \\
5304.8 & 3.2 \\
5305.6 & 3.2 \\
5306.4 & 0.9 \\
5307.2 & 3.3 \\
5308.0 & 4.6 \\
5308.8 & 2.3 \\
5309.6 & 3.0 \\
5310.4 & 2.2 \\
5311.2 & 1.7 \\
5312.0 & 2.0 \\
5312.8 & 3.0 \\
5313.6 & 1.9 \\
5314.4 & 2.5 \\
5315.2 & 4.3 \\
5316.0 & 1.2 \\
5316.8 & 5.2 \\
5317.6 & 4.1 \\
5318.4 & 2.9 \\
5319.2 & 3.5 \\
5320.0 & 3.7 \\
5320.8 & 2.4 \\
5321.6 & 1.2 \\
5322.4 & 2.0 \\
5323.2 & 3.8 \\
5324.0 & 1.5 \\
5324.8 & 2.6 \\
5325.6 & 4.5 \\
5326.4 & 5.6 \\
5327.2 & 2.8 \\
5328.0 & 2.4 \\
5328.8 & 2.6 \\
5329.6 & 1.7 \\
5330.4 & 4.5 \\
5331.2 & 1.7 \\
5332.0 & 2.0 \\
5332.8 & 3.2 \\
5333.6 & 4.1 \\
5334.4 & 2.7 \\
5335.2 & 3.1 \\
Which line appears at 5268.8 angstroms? Hgamma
